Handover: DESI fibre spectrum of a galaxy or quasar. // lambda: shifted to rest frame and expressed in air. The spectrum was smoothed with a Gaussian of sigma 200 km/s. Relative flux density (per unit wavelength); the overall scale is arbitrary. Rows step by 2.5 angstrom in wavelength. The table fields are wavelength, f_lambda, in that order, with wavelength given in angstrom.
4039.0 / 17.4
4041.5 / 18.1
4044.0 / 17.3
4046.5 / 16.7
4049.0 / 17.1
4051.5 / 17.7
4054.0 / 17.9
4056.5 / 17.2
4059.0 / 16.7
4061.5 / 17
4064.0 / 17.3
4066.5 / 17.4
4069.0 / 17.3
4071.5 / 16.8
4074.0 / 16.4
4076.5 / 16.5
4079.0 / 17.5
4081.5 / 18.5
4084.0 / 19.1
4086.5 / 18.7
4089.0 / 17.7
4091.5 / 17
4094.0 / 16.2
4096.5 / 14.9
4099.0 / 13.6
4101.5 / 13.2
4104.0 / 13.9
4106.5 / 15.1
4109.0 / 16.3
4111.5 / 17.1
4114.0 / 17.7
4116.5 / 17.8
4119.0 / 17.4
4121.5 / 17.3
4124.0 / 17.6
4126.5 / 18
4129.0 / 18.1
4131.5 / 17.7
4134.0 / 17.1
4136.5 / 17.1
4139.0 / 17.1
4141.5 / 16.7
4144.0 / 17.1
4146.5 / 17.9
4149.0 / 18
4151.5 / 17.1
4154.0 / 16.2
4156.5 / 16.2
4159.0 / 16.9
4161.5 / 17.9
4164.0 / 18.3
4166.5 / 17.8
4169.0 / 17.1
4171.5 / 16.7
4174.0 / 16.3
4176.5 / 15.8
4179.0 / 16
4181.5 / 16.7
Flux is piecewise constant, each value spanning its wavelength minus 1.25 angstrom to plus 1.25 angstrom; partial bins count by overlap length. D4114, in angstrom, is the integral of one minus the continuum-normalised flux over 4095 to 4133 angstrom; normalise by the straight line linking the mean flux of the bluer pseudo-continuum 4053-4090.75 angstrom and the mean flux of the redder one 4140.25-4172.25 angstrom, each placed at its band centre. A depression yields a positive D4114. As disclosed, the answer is 2.10 angstrom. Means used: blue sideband 17.5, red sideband 17.2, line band 16.4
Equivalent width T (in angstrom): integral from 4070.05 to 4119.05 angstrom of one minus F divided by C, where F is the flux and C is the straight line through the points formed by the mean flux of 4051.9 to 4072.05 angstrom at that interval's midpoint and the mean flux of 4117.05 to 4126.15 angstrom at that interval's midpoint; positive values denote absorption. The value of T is 2.4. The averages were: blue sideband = 17.2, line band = 16.6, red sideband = 17.5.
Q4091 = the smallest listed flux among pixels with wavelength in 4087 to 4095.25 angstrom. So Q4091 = 16.2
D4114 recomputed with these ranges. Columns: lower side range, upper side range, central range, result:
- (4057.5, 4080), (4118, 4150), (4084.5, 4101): 0.8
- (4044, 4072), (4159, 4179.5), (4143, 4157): -0.1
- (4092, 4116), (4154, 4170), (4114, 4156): -2.4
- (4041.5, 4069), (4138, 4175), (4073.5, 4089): -0.5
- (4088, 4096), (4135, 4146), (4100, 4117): 1.1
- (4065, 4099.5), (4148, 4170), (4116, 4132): -0.5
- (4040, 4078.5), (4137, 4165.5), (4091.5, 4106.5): 2.2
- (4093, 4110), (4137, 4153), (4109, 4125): -1.8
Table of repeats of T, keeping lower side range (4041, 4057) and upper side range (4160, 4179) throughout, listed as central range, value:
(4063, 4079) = 0.33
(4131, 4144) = 0.03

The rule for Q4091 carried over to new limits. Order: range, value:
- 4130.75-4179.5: 15.8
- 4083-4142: 13.2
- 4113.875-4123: 17.3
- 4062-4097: 14.9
